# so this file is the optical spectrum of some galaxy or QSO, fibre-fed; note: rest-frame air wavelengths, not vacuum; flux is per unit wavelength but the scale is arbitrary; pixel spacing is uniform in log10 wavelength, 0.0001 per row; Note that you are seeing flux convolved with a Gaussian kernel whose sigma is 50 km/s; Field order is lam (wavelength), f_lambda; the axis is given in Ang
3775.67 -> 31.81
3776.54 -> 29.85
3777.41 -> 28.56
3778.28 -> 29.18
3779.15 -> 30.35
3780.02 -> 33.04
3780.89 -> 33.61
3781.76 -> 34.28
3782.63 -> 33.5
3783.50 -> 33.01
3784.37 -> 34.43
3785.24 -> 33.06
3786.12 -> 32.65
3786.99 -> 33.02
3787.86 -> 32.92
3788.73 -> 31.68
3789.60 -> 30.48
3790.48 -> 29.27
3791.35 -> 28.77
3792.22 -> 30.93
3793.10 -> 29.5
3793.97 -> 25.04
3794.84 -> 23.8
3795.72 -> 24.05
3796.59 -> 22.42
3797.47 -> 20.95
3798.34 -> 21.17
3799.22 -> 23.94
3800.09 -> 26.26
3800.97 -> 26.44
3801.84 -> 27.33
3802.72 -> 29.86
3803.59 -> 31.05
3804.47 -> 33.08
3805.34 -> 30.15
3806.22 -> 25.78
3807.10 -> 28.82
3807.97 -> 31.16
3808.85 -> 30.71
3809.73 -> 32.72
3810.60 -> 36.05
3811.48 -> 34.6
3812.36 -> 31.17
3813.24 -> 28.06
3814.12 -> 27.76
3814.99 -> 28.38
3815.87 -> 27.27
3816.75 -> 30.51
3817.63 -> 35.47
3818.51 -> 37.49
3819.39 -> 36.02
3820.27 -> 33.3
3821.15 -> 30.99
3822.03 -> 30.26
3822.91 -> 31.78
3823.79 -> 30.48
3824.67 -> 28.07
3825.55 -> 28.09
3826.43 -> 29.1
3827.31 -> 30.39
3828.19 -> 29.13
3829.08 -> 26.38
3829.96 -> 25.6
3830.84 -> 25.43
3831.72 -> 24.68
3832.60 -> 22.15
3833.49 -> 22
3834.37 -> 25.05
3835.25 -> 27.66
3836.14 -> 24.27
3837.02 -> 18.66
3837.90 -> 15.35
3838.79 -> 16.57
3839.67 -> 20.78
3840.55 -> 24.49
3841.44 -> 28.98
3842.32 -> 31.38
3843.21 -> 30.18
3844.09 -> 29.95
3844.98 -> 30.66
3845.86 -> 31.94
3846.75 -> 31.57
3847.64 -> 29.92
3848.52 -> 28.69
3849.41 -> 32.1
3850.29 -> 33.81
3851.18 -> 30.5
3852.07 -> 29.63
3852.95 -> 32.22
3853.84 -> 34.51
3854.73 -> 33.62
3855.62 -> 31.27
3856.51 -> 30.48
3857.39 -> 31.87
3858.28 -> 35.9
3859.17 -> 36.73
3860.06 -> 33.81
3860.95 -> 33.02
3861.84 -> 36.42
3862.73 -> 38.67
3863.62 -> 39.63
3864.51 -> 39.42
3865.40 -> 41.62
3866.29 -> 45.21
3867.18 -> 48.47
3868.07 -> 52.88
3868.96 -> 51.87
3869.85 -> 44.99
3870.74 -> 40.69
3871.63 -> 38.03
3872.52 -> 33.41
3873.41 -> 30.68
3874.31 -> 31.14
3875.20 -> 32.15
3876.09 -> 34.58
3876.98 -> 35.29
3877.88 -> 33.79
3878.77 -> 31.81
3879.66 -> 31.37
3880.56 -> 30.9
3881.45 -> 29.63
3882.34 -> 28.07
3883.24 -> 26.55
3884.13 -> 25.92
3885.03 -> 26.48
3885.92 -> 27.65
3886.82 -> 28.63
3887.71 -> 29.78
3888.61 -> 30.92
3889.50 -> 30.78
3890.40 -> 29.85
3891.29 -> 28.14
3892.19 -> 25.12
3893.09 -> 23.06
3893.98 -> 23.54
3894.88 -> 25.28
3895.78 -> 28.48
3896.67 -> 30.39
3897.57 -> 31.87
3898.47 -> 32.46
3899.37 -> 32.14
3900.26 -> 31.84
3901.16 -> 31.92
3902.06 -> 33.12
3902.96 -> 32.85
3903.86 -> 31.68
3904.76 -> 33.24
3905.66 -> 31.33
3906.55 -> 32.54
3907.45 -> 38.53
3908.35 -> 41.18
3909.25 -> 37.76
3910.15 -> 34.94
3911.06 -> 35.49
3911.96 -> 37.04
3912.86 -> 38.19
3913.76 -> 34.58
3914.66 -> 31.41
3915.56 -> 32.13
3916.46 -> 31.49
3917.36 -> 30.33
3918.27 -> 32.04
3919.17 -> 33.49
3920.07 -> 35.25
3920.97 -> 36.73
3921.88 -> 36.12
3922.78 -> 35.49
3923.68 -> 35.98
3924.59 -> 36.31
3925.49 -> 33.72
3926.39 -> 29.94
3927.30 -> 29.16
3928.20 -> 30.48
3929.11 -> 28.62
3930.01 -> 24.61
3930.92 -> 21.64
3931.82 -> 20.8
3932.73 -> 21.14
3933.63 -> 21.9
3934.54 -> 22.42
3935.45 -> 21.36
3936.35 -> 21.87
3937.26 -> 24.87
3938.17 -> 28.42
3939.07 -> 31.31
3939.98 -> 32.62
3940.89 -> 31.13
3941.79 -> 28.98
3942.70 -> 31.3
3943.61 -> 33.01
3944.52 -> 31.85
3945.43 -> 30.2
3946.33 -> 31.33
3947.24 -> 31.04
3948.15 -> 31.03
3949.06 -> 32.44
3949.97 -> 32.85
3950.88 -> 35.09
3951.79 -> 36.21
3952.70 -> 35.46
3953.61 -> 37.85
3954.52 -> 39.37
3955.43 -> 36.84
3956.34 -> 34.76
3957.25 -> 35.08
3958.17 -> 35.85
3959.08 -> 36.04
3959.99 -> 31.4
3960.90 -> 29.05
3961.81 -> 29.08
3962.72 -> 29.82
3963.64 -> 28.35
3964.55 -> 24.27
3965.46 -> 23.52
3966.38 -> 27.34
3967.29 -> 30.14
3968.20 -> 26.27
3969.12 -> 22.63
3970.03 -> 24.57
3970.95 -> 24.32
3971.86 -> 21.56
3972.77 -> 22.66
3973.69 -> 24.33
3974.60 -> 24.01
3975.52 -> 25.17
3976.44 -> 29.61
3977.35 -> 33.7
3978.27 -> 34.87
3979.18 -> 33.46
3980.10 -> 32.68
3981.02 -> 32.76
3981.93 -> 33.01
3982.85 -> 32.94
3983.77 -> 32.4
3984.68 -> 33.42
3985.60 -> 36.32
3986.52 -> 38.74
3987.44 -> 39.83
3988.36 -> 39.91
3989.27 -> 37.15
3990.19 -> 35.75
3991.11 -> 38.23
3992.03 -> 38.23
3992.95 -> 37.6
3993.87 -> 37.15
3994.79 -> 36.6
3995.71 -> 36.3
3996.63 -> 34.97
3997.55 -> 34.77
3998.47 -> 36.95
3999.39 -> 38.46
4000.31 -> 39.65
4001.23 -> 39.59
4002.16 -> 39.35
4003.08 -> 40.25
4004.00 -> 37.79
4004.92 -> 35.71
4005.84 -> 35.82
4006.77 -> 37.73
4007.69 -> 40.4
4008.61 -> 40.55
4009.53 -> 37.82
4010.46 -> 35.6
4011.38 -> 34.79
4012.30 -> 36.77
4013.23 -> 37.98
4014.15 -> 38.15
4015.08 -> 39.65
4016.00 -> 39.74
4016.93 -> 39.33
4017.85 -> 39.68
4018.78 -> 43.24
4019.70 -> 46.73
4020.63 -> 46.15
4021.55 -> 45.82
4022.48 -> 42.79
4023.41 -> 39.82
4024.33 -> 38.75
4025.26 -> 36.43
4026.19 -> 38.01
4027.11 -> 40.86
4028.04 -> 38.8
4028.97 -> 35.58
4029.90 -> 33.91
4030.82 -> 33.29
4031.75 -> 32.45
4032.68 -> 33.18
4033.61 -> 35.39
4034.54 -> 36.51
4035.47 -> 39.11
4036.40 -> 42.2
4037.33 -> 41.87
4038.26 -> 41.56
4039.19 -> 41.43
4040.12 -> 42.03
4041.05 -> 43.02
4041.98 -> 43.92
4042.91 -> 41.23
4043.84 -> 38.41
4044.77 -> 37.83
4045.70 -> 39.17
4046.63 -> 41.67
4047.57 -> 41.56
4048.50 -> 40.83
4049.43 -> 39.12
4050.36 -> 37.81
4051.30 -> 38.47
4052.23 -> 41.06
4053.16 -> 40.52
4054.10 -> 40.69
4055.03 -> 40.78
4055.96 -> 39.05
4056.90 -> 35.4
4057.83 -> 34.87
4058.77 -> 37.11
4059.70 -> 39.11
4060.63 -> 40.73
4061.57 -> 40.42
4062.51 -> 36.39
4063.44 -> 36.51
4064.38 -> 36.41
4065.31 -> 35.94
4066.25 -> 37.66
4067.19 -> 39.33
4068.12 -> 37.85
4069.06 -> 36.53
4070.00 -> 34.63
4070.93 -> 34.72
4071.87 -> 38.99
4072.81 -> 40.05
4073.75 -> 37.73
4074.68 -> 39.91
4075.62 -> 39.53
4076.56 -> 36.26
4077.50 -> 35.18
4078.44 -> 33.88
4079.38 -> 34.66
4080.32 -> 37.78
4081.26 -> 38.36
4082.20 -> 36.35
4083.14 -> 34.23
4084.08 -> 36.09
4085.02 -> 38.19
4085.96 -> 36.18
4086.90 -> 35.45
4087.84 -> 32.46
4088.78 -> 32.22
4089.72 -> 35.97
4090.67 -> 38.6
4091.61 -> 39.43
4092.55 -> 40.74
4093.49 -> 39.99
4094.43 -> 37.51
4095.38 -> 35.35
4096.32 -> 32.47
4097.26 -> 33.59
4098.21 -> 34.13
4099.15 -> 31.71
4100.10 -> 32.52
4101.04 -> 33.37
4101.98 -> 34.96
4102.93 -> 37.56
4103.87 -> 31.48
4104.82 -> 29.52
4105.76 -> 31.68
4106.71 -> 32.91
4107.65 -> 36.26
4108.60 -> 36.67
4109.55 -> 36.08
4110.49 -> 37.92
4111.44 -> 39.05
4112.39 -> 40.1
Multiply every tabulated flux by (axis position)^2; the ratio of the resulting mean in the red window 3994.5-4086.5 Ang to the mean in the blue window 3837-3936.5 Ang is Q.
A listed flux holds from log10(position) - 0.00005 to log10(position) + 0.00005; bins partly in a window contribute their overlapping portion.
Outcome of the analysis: 1.30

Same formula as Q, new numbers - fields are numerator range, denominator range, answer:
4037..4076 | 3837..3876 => 1.28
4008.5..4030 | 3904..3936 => 1.32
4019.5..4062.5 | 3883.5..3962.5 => 1.34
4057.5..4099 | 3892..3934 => 1.27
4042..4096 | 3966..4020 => 1.13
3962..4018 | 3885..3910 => 1.15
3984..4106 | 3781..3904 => 1.36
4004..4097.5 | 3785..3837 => 1.50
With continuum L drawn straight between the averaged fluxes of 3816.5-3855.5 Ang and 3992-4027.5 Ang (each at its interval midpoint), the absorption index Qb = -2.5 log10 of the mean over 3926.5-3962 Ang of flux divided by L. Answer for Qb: 0.16 mag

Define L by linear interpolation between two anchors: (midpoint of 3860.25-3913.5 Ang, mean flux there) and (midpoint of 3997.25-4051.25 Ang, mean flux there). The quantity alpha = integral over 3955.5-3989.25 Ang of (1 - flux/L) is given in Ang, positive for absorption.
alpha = 5.96 Ang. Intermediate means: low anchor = 33.8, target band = 30.6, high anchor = 39.1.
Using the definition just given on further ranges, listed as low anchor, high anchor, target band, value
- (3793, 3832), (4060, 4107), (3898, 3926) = -2.4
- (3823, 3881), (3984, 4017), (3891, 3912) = 1.3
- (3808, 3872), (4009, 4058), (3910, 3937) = 3.5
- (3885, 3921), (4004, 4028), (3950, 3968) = 1.7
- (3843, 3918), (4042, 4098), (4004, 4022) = -1.6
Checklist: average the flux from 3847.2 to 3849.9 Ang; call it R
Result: 30.4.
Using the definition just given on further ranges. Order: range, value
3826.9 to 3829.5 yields 28.6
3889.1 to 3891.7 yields 29.6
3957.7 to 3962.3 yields 32.3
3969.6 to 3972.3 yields 23.5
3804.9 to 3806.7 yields 28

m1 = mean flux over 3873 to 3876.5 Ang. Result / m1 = 32.1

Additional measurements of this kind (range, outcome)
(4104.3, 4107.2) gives 31.4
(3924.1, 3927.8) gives 32.3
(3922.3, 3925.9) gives 35.4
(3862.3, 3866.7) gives 40.9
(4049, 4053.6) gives 39.4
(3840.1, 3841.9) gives 26.8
